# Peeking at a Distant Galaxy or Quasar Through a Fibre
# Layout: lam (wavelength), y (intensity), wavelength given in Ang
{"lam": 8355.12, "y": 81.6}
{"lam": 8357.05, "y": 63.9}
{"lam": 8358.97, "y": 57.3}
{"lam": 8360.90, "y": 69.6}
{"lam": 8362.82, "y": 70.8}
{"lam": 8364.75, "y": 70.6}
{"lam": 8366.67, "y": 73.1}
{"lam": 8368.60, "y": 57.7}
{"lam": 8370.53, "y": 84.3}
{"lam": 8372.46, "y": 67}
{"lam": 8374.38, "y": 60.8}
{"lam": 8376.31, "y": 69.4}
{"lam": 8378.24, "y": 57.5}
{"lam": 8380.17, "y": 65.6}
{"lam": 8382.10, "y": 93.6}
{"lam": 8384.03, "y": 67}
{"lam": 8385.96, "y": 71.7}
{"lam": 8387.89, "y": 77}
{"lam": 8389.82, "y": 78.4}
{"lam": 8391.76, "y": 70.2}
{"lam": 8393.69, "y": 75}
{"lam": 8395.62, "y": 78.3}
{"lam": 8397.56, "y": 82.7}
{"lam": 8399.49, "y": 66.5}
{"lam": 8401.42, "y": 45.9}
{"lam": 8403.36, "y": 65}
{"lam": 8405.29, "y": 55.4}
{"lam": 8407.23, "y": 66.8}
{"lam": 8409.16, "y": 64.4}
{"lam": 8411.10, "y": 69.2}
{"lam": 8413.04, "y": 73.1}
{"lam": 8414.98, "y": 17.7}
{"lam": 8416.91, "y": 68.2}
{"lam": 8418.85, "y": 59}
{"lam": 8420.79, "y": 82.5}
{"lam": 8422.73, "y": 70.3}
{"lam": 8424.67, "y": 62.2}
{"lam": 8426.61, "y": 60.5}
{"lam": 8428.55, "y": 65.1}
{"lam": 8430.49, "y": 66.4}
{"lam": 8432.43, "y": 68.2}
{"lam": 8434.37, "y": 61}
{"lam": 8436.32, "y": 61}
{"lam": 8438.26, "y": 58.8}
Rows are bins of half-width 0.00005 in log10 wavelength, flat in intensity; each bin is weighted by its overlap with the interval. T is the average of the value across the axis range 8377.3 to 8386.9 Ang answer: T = 71.1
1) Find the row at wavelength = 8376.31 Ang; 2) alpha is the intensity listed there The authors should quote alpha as 69.4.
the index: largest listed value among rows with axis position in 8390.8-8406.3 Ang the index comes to 82.7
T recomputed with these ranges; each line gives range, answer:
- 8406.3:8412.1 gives 66.8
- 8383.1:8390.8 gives 73.5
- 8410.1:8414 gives 71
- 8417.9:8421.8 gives 70.8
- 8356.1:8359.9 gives 60.7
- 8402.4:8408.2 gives 62.5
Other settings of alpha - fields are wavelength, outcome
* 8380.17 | 65.6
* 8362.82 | 70.8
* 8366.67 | 73.1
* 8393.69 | 75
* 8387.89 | 77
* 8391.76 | 70.2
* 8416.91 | 68.2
